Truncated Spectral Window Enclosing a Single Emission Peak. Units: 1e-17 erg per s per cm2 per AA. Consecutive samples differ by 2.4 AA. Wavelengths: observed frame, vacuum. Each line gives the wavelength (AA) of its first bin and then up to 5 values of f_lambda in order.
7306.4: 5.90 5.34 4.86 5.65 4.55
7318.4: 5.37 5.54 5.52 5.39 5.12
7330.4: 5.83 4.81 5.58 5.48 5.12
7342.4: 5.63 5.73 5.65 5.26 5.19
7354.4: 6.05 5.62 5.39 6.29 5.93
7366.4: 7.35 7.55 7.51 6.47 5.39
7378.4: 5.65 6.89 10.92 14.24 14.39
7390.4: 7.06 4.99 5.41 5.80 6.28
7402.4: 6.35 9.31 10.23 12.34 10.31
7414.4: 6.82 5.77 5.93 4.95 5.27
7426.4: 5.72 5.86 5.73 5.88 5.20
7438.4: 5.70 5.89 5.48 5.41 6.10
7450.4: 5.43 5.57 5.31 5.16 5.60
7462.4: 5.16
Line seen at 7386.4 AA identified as H-alpha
